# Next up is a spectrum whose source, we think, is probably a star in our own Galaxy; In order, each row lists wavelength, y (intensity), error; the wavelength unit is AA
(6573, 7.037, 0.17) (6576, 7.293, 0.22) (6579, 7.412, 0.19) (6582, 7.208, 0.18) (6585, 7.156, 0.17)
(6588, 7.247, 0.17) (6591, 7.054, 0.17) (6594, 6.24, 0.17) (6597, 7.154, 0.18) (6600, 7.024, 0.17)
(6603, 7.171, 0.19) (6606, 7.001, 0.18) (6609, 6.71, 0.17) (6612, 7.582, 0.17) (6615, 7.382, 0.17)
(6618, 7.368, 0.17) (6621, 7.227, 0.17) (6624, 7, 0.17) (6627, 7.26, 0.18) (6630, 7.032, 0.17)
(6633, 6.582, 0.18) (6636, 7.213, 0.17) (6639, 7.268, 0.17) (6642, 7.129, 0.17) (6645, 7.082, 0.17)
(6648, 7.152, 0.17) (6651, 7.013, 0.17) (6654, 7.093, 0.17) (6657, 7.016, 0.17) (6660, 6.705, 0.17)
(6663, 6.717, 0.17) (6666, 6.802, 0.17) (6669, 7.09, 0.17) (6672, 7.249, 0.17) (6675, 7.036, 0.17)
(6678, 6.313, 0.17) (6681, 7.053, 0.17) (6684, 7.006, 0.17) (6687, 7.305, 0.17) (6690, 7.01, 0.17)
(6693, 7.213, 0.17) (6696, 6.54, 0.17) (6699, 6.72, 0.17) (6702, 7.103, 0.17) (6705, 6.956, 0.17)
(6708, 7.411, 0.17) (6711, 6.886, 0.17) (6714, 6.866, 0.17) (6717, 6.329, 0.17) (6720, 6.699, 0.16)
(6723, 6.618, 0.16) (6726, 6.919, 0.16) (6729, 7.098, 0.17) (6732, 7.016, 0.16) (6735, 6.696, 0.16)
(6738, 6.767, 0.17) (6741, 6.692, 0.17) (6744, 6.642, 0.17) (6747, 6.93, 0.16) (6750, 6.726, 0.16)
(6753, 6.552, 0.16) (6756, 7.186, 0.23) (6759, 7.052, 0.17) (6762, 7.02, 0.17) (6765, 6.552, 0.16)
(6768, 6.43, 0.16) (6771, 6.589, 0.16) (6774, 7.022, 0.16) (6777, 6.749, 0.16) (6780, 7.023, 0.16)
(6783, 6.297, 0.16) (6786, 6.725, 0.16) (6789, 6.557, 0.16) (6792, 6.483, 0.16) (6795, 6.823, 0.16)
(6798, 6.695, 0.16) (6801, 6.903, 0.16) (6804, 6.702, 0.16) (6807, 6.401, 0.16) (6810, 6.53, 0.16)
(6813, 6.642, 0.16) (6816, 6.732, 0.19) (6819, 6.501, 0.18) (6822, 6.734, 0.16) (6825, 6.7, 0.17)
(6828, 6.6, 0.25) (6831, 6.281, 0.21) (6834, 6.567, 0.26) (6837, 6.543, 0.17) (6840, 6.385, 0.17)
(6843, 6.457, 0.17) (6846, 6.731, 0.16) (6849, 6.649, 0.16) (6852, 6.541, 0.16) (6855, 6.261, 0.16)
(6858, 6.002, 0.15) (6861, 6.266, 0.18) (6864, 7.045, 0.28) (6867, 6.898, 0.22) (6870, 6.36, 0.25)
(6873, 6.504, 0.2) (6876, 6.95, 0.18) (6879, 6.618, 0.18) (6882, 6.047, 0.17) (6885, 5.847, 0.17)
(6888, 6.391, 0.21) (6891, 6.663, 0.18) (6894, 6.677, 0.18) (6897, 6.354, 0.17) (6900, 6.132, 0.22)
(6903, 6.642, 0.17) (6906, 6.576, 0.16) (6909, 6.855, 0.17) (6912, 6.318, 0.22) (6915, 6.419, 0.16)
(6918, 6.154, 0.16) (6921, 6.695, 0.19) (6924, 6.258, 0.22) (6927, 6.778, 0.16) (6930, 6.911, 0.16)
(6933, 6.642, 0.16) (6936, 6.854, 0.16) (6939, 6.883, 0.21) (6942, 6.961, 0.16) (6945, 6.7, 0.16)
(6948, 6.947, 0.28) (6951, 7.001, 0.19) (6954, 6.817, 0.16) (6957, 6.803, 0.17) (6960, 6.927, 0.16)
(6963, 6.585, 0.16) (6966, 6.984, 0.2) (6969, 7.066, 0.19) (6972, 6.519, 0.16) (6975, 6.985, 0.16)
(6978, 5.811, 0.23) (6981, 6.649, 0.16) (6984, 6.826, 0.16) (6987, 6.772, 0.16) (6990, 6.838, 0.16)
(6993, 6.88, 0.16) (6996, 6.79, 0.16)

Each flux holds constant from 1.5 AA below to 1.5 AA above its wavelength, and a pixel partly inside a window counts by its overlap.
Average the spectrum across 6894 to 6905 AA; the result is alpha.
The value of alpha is 6.43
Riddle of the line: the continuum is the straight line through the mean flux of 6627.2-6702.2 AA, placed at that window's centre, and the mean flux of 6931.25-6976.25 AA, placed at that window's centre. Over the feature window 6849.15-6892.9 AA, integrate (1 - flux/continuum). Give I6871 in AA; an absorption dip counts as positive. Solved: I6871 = 2.7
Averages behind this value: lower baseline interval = 6.98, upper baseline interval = 6.84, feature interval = 6.46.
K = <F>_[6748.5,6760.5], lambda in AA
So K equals 6.88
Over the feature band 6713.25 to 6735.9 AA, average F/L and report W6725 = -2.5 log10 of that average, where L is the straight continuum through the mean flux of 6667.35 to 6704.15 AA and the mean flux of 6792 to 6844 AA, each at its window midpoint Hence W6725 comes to 0.013 mag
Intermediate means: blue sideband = 6.97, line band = 6.78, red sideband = 6.6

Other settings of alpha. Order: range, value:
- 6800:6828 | 6.64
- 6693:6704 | 6.85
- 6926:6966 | 6.84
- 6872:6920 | 6.45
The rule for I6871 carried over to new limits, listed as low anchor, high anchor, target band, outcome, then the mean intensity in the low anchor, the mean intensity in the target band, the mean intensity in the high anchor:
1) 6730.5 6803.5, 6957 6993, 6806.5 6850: 1.2 AA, 6.75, 6.57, 6.73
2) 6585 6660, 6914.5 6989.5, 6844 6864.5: 1.1 AA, 7.08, 6.47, 6.72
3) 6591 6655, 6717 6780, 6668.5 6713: -0.4 AA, 7.08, 6.99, 6.79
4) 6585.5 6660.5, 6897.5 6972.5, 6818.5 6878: 2.2 AA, 7.07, 6.55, 6.69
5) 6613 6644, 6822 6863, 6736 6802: -0.4 AA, 7.15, 6.74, 6.48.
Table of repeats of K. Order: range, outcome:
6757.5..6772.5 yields 6.73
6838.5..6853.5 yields 6.55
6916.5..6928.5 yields 6.47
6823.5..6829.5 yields 6.65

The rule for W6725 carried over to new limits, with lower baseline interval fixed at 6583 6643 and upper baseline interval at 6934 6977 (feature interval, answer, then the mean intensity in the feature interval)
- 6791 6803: 0.04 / 6.74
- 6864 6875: 0.04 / 6.67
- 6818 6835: 0.06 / 6.57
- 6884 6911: 0.07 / 6.47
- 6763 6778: 0.05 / 6.68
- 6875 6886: 0.09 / 6.36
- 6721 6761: 0.03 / 6.84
